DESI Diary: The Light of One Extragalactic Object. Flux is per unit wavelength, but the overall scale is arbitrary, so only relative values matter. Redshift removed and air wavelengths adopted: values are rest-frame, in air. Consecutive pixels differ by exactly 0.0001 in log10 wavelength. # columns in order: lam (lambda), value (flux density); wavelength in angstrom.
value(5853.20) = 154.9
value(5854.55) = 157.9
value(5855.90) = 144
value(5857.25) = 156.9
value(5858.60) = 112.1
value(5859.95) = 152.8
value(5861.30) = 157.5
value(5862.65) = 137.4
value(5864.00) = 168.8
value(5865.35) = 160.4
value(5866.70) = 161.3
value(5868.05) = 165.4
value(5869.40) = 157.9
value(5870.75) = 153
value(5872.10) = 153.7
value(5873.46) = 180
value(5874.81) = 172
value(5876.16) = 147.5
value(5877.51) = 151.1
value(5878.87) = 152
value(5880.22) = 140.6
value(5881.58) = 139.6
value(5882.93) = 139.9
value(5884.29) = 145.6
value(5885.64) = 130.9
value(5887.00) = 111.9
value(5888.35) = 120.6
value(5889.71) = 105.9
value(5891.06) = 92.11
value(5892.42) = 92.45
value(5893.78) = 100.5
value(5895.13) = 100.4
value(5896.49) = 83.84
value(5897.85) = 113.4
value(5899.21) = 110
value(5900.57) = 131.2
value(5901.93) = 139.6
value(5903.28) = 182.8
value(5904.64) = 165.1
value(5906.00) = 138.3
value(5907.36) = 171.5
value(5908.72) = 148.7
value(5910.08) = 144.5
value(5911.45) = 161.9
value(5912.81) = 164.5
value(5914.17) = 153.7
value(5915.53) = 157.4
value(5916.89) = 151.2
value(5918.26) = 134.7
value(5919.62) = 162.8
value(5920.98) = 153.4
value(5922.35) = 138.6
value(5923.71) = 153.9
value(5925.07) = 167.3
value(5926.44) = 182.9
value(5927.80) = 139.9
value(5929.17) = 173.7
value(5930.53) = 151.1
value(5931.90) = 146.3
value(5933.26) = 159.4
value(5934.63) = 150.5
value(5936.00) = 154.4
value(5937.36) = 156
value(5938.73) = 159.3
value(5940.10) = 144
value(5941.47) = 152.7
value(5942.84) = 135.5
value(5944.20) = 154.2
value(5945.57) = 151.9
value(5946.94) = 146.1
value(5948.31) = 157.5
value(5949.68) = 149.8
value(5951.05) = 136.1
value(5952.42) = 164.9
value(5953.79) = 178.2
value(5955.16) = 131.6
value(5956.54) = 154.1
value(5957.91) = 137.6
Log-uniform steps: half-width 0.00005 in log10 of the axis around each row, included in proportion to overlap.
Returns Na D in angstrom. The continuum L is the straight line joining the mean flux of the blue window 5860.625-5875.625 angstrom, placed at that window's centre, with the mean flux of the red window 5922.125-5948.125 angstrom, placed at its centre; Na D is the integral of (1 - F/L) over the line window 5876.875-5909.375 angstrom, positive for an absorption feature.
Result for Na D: 5.9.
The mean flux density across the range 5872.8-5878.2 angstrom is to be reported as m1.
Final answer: 163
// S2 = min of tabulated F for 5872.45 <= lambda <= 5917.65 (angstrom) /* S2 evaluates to 83.84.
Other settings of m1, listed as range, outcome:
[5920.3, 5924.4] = 149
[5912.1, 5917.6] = 157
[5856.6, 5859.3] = 134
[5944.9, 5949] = 152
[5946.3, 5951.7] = 147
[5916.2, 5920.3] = 150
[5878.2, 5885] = 144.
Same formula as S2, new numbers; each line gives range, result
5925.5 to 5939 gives 139.9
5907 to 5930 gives 134.7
